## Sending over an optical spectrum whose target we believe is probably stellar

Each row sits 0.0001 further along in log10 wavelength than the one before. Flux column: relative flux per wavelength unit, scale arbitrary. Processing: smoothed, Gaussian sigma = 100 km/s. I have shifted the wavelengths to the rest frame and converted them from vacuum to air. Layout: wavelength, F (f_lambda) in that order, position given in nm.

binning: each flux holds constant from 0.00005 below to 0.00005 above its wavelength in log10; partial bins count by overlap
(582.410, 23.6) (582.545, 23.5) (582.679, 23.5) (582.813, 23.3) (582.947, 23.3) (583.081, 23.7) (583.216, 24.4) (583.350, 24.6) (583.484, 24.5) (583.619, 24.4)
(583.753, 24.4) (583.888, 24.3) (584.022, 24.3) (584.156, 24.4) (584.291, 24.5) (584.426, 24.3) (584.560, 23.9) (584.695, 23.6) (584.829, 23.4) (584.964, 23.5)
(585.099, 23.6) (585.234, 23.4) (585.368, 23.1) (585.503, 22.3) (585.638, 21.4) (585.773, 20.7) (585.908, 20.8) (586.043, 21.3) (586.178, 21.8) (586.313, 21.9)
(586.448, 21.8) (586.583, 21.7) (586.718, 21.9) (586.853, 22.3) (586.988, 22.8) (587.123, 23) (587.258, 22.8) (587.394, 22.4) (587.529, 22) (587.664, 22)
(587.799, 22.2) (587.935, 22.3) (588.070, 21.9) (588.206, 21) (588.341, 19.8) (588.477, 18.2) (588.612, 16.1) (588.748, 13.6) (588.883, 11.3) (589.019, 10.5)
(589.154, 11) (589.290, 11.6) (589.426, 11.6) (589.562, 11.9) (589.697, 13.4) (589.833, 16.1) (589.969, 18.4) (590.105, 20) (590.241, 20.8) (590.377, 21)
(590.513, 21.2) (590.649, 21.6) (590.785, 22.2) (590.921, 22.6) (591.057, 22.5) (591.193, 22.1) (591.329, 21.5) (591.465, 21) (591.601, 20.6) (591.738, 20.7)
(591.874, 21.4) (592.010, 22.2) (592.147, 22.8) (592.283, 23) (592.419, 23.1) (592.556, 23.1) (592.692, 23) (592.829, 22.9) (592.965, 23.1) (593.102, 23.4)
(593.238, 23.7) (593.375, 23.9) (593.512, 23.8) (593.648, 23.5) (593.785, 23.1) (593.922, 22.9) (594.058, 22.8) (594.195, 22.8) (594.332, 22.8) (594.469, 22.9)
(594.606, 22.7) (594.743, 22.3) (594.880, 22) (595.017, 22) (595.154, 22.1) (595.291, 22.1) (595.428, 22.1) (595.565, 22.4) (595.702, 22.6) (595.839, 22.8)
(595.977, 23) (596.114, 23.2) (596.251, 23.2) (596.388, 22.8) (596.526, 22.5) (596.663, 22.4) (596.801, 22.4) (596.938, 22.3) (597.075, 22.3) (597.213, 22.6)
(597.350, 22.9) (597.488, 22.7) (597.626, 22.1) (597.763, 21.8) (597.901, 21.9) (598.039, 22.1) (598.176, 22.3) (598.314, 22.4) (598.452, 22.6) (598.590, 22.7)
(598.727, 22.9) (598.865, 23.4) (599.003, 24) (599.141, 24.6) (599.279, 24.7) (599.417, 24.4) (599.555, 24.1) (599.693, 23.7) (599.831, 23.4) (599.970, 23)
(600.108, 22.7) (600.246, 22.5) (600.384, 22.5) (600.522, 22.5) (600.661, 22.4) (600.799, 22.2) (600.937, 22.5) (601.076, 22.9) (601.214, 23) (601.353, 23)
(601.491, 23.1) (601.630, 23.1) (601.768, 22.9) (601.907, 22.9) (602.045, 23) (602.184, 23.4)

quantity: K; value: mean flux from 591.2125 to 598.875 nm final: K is 22.6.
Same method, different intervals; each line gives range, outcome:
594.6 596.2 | 22.4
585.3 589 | 20.7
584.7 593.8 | 20.7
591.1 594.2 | 22.6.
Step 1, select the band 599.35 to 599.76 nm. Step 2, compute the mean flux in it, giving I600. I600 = 24.1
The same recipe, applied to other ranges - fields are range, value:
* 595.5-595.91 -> 22.6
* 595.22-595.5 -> 22.1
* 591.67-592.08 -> 21.4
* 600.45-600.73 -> 22.4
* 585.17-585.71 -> 22.5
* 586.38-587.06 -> 22.1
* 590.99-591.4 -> 22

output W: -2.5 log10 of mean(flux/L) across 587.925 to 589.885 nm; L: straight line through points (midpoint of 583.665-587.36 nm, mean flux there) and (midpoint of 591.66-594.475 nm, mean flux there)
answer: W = 0.45 mag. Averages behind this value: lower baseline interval 22.9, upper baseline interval 22.9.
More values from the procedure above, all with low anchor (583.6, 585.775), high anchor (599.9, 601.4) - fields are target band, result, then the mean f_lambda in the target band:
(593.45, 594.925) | 0.006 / 22.9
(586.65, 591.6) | 0.216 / 19.1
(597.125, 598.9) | 0.015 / 22.5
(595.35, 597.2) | 0.013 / 22.6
